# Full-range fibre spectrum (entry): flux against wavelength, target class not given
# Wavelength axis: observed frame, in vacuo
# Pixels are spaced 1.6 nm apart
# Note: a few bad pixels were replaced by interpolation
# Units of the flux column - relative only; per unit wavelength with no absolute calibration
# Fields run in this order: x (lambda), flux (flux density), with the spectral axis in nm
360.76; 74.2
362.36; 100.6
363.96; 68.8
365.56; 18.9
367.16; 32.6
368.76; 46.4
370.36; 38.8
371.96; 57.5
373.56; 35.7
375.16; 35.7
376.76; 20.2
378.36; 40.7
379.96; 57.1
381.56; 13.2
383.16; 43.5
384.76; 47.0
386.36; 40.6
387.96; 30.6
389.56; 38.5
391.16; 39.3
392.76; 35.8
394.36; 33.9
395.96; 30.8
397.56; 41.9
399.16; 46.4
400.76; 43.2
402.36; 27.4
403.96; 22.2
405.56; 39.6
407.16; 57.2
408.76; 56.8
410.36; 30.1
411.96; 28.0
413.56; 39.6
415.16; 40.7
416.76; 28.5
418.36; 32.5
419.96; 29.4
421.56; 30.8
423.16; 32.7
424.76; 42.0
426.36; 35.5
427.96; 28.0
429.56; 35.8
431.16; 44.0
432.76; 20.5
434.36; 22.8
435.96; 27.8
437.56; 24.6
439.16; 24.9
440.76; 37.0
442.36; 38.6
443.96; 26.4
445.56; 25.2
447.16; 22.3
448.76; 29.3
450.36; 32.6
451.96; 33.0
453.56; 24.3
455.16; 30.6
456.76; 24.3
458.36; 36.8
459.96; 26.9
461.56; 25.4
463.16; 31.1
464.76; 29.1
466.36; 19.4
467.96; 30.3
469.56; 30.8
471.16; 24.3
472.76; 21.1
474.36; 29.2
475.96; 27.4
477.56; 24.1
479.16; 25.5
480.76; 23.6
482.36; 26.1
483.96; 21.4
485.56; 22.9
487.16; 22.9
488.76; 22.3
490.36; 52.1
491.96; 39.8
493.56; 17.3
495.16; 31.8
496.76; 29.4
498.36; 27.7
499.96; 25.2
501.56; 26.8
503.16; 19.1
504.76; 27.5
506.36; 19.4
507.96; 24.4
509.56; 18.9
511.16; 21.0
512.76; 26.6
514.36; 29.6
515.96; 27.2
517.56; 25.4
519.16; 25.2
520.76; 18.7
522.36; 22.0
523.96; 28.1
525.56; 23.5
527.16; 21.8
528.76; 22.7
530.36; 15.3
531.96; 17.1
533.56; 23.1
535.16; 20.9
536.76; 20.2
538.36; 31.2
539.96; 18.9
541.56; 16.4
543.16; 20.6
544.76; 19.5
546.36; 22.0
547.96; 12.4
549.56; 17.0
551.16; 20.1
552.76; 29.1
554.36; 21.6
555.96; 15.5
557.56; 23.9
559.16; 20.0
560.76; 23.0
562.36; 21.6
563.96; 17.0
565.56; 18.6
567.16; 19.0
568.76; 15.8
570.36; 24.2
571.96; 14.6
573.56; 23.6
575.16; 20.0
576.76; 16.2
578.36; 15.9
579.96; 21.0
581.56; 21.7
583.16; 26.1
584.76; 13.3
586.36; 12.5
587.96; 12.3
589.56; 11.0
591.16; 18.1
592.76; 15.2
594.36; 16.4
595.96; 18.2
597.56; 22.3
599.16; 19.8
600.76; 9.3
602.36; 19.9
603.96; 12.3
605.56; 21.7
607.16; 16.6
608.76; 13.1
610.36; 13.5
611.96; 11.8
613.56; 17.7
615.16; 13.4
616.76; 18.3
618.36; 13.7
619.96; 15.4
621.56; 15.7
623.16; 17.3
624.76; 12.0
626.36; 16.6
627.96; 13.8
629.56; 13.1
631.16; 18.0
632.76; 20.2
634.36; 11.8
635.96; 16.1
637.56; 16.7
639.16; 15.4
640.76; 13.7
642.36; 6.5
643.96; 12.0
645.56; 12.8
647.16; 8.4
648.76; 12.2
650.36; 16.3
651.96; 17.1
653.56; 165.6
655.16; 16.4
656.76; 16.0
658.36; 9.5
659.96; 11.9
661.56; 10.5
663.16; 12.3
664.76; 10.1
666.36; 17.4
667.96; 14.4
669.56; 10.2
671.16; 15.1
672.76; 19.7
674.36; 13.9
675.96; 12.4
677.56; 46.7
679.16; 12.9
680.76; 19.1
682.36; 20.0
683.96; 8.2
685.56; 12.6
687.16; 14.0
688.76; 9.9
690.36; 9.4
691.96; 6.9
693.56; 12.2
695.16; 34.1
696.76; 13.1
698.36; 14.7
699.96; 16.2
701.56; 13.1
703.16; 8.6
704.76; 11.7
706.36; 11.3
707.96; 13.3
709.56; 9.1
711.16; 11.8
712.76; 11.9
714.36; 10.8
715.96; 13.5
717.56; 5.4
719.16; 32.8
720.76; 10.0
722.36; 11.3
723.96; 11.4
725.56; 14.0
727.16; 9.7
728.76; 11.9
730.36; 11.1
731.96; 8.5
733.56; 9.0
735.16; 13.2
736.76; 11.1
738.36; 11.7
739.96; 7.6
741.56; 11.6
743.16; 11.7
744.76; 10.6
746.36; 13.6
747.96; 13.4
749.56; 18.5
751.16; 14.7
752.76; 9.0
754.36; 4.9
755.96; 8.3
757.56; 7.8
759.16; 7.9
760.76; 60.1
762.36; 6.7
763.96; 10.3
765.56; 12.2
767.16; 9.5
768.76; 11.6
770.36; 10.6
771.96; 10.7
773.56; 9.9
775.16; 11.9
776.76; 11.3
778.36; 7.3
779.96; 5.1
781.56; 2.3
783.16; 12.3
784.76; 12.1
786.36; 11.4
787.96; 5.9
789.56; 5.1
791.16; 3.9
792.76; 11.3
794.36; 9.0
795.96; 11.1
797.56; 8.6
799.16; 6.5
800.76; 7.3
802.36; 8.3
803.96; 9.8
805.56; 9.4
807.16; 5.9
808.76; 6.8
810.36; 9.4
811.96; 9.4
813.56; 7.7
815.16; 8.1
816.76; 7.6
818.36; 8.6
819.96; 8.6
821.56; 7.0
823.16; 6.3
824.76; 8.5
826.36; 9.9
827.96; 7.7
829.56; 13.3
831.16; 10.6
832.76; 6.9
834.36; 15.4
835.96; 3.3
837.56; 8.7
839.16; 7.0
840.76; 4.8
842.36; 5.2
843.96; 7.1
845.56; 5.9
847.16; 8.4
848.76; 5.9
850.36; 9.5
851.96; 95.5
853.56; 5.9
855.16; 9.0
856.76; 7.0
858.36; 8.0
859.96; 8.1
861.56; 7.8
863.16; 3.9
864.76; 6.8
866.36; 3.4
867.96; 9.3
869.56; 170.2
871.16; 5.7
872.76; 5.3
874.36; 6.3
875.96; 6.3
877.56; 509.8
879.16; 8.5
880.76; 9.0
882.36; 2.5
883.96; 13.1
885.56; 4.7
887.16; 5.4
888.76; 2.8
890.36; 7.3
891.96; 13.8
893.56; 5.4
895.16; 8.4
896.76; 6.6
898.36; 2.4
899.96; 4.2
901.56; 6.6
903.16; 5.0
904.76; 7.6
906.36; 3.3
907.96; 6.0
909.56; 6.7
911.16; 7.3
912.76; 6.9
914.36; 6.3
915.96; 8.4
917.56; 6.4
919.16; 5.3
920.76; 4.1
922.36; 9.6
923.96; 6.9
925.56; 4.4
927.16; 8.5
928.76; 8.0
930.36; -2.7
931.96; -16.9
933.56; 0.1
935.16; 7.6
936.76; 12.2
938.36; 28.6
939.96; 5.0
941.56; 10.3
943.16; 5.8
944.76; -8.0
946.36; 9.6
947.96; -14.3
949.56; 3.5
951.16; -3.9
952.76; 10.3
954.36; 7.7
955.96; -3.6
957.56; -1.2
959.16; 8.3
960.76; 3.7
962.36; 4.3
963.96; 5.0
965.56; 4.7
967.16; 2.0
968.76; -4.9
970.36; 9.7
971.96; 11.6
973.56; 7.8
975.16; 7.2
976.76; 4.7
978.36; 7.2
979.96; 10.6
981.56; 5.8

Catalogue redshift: 0.75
